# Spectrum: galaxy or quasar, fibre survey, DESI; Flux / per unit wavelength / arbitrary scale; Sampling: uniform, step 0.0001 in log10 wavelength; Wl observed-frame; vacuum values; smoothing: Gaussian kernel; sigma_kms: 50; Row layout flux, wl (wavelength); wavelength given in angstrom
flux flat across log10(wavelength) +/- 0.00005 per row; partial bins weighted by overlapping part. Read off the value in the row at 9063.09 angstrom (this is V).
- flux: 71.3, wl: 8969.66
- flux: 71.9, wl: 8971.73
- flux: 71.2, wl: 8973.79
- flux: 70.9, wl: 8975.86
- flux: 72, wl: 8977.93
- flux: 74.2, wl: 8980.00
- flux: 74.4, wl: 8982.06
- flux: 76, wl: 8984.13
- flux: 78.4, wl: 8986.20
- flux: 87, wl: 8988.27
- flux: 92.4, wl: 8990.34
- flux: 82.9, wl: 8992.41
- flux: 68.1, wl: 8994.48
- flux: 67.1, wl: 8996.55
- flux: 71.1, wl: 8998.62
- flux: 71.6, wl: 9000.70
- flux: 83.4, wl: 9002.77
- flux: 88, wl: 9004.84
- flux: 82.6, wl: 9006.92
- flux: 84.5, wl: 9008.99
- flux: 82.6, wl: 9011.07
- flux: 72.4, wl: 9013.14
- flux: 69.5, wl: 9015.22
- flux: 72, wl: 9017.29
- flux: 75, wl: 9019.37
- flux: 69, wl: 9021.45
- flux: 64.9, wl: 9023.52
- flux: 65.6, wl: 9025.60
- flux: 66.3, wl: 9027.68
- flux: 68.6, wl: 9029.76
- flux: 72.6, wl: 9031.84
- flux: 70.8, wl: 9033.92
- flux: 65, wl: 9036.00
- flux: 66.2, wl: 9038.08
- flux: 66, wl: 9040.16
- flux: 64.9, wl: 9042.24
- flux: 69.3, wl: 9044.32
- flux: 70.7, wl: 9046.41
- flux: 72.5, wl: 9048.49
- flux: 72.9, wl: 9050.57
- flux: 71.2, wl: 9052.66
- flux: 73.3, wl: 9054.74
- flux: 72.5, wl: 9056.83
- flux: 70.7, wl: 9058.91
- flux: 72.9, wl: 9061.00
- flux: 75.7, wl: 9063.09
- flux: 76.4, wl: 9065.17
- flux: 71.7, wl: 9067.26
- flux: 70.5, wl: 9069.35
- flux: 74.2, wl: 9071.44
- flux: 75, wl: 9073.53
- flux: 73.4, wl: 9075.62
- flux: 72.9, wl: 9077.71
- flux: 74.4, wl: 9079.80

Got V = 75.7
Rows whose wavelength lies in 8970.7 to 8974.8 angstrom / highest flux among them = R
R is 71.9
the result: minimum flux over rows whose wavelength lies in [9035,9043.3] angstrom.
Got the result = 64.9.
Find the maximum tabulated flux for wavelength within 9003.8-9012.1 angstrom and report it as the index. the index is 88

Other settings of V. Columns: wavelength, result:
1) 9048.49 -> 72.5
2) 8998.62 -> 71.1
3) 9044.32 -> 69.3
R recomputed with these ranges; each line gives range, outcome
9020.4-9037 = 72.6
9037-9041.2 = 66.2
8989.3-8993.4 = 92.4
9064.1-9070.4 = 76.4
